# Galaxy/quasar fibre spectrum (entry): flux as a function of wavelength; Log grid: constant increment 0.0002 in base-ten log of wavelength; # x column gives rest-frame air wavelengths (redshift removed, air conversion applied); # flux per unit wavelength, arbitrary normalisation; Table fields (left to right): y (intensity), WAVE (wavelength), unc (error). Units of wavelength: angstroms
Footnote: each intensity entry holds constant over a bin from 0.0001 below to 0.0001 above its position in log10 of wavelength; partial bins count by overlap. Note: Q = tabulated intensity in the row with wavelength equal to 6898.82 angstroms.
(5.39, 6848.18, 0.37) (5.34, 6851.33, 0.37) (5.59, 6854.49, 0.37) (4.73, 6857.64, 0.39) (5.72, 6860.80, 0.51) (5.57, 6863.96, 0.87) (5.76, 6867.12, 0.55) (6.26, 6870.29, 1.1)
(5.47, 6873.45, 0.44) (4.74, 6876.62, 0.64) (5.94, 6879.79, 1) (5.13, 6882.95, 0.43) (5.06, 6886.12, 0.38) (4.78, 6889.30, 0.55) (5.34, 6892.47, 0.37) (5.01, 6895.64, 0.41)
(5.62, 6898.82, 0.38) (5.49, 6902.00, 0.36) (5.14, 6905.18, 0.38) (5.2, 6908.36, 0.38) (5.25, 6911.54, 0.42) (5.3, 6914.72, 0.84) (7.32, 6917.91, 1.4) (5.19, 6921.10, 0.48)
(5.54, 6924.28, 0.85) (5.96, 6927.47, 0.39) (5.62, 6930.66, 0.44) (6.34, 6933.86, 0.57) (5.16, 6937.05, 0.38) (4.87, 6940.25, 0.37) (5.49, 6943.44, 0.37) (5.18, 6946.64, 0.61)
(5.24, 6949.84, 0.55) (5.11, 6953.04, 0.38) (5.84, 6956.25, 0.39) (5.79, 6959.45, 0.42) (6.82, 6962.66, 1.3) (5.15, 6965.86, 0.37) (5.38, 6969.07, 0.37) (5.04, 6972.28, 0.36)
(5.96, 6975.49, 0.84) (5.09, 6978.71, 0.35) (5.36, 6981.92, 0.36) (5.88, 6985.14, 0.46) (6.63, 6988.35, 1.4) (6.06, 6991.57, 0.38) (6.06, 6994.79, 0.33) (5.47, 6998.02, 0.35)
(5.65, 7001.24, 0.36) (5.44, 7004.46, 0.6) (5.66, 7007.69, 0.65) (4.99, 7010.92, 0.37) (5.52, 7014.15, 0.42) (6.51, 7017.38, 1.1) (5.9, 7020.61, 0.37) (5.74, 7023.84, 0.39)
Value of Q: 5.62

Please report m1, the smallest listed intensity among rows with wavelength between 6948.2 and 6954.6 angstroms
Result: 5.11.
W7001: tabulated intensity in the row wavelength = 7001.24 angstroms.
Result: 5.65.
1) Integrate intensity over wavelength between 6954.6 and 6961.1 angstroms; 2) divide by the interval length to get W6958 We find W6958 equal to 5.81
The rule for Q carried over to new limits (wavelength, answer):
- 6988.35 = 6.63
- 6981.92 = 5.36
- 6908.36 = 5.2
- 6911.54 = 5.25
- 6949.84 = 5.24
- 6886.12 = 5.06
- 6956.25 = 5.84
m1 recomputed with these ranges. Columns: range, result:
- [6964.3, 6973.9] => 5.04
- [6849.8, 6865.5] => 4.73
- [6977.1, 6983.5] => 5.09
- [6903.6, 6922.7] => 5.14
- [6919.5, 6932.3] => 5.19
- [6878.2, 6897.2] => 4.78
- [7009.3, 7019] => 4.99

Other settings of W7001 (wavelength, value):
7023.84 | 5.74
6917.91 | 7.32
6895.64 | 5.01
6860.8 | 5.72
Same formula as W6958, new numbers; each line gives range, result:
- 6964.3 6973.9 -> 5.19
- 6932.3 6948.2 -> 5.41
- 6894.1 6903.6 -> 5.37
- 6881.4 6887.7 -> 5.1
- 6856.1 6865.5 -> 5.34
